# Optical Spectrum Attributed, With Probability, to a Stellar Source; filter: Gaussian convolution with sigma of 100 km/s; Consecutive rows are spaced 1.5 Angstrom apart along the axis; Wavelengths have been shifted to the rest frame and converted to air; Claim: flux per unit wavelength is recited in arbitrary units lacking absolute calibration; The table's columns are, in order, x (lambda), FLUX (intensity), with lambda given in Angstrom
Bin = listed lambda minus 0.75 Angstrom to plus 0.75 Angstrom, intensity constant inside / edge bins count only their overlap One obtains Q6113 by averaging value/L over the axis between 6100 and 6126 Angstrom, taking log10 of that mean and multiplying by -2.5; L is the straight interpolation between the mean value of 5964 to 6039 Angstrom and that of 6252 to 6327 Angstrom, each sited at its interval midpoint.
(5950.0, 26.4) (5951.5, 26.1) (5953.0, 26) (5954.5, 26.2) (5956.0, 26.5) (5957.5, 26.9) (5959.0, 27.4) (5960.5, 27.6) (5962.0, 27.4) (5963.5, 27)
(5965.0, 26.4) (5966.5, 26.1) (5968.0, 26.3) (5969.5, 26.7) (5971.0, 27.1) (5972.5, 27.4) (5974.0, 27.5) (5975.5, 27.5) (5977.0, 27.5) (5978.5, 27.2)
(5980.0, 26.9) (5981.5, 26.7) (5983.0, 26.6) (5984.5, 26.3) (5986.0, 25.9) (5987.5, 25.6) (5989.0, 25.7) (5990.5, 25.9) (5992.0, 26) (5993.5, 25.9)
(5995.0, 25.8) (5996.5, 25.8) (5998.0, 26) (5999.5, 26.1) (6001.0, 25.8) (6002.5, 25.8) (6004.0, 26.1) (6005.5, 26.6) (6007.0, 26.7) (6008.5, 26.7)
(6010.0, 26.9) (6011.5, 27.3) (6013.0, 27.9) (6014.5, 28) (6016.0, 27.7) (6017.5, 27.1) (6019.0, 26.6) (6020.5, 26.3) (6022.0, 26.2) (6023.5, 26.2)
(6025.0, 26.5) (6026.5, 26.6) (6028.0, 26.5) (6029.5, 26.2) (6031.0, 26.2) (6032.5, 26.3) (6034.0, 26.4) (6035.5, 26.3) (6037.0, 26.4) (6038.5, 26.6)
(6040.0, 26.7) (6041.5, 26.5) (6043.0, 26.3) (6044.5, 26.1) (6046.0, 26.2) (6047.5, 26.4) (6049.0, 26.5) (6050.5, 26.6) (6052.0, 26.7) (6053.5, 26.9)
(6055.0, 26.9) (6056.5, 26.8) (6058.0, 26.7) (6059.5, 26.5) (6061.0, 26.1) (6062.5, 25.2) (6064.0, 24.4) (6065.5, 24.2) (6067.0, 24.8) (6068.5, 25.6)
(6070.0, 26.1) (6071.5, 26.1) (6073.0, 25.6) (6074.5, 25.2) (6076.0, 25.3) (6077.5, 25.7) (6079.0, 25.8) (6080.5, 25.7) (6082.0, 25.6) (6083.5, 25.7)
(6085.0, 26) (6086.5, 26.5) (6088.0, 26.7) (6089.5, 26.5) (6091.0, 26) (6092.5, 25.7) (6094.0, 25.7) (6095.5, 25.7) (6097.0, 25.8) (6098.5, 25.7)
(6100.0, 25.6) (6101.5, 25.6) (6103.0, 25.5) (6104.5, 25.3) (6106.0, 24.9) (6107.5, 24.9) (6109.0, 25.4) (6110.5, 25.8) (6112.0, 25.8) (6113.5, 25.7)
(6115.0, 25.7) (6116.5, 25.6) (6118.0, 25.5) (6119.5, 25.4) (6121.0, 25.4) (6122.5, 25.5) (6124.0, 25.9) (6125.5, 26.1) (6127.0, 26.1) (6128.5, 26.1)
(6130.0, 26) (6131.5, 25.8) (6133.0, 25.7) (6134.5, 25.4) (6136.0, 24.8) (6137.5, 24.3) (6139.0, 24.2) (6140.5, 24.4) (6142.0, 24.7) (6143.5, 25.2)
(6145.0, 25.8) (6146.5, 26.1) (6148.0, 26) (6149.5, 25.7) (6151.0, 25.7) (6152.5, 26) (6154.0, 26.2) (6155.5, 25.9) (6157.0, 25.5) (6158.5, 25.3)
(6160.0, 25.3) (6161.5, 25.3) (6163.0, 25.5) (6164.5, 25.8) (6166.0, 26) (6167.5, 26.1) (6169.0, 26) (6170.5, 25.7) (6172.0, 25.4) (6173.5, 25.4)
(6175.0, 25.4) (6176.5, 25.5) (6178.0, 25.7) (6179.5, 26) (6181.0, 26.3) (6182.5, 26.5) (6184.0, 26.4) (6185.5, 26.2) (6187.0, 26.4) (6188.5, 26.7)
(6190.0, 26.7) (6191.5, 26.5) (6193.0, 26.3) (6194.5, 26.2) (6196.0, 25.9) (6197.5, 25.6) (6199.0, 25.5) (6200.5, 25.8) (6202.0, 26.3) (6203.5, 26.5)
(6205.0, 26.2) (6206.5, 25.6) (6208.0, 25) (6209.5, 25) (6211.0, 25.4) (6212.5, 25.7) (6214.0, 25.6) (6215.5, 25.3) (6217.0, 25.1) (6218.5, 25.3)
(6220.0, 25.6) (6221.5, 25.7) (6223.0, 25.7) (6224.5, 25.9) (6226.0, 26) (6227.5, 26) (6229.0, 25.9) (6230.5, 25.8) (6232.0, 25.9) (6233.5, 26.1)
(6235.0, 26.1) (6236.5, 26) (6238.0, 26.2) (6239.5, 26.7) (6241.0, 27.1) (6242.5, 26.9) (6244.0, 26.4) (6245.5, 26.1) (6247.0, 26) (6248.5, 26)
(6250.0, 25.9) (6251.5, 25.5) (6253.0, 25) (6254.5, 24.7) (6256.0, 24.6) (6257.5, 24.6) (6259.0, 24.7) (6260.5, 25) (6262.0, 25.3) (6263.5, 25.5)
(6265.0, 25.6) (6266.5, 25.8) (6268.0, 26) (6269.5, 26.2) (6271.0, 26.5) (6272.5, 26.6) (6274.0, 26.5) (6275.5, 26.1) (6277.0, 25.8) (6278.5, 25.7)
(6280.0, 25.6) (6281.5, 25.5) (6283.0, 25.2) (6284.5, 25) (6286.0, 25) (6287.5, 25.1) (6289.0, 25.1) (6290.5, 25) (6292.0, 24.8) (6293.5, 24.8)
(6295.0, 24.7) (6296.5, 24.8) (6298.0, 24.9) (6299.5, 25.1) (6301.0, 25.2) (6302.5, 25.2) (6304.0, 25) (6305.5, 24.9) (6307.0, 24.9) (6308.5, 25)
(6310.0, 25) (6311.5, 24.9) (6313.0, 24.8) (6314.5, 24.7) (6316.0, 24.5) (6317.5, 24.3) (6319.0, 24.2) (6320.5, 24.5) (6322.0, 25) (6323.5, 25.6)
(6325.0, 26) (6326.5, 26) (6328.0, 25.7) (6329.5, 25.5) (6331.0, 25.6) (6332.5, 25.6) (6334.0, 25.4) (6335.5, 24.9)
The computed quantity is 0.02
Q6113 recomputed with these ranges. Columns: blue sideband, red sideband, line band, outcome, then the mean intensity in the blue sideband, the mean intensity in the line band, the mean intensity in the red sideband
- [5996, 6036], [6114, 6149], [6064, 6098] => 0.01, 26.6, 25.7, 25.5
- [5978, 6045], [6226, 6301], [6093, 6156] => 0.02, 26.4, 25.5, 25.6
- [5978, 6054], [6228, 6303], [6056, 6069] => 0.03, 26.5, 25.6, 25.6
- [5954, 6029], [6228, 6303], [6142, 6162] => 0.02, 26.6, 25.7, 25.6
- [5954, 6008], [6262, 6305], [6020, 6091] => 0.01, 26.5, 26.1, 25.4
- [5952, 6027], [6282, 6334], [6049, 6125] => 0.02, 26.6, 25.8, 25.1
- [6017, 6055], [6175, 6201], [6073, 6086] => 0.03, 26.5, 25.6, 26.1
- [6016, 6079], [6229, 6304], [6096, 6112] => 0.02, 26.2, 25.5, 25.6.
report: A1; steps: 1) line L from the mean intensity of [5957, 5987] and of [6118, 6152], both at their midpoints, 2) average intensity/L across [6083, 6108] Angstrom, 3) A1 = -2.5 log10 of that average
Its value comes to 0.00 mag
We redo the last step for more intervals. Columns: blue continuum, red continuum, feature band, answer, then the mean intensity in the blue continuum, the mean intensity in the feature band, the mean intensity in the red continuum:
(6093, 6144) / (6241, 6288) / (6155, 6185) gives -0.01 mag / 25.4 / 25.8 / 25.7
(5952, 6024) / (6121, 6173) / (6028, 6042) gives 0.00 mag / 26.6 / 26.4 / 25.6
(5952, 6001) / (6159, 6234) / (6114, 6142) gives 0.03 mag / 26.5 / 25.4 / 25.8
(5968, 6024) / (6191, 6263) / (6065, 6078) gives 0.04 mag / 26.6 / 25.4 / 25.8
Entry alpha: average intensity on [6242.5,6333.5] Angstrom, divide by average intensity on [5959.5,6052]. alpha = 0.95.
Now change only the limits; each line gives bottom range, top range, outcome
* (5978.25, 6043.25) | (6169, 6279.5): 0.98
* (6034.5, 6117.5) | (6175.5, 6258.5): 1.00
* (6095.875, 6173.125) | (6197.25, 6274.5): 1.01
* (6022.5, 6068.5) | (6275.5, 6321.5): 0.95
